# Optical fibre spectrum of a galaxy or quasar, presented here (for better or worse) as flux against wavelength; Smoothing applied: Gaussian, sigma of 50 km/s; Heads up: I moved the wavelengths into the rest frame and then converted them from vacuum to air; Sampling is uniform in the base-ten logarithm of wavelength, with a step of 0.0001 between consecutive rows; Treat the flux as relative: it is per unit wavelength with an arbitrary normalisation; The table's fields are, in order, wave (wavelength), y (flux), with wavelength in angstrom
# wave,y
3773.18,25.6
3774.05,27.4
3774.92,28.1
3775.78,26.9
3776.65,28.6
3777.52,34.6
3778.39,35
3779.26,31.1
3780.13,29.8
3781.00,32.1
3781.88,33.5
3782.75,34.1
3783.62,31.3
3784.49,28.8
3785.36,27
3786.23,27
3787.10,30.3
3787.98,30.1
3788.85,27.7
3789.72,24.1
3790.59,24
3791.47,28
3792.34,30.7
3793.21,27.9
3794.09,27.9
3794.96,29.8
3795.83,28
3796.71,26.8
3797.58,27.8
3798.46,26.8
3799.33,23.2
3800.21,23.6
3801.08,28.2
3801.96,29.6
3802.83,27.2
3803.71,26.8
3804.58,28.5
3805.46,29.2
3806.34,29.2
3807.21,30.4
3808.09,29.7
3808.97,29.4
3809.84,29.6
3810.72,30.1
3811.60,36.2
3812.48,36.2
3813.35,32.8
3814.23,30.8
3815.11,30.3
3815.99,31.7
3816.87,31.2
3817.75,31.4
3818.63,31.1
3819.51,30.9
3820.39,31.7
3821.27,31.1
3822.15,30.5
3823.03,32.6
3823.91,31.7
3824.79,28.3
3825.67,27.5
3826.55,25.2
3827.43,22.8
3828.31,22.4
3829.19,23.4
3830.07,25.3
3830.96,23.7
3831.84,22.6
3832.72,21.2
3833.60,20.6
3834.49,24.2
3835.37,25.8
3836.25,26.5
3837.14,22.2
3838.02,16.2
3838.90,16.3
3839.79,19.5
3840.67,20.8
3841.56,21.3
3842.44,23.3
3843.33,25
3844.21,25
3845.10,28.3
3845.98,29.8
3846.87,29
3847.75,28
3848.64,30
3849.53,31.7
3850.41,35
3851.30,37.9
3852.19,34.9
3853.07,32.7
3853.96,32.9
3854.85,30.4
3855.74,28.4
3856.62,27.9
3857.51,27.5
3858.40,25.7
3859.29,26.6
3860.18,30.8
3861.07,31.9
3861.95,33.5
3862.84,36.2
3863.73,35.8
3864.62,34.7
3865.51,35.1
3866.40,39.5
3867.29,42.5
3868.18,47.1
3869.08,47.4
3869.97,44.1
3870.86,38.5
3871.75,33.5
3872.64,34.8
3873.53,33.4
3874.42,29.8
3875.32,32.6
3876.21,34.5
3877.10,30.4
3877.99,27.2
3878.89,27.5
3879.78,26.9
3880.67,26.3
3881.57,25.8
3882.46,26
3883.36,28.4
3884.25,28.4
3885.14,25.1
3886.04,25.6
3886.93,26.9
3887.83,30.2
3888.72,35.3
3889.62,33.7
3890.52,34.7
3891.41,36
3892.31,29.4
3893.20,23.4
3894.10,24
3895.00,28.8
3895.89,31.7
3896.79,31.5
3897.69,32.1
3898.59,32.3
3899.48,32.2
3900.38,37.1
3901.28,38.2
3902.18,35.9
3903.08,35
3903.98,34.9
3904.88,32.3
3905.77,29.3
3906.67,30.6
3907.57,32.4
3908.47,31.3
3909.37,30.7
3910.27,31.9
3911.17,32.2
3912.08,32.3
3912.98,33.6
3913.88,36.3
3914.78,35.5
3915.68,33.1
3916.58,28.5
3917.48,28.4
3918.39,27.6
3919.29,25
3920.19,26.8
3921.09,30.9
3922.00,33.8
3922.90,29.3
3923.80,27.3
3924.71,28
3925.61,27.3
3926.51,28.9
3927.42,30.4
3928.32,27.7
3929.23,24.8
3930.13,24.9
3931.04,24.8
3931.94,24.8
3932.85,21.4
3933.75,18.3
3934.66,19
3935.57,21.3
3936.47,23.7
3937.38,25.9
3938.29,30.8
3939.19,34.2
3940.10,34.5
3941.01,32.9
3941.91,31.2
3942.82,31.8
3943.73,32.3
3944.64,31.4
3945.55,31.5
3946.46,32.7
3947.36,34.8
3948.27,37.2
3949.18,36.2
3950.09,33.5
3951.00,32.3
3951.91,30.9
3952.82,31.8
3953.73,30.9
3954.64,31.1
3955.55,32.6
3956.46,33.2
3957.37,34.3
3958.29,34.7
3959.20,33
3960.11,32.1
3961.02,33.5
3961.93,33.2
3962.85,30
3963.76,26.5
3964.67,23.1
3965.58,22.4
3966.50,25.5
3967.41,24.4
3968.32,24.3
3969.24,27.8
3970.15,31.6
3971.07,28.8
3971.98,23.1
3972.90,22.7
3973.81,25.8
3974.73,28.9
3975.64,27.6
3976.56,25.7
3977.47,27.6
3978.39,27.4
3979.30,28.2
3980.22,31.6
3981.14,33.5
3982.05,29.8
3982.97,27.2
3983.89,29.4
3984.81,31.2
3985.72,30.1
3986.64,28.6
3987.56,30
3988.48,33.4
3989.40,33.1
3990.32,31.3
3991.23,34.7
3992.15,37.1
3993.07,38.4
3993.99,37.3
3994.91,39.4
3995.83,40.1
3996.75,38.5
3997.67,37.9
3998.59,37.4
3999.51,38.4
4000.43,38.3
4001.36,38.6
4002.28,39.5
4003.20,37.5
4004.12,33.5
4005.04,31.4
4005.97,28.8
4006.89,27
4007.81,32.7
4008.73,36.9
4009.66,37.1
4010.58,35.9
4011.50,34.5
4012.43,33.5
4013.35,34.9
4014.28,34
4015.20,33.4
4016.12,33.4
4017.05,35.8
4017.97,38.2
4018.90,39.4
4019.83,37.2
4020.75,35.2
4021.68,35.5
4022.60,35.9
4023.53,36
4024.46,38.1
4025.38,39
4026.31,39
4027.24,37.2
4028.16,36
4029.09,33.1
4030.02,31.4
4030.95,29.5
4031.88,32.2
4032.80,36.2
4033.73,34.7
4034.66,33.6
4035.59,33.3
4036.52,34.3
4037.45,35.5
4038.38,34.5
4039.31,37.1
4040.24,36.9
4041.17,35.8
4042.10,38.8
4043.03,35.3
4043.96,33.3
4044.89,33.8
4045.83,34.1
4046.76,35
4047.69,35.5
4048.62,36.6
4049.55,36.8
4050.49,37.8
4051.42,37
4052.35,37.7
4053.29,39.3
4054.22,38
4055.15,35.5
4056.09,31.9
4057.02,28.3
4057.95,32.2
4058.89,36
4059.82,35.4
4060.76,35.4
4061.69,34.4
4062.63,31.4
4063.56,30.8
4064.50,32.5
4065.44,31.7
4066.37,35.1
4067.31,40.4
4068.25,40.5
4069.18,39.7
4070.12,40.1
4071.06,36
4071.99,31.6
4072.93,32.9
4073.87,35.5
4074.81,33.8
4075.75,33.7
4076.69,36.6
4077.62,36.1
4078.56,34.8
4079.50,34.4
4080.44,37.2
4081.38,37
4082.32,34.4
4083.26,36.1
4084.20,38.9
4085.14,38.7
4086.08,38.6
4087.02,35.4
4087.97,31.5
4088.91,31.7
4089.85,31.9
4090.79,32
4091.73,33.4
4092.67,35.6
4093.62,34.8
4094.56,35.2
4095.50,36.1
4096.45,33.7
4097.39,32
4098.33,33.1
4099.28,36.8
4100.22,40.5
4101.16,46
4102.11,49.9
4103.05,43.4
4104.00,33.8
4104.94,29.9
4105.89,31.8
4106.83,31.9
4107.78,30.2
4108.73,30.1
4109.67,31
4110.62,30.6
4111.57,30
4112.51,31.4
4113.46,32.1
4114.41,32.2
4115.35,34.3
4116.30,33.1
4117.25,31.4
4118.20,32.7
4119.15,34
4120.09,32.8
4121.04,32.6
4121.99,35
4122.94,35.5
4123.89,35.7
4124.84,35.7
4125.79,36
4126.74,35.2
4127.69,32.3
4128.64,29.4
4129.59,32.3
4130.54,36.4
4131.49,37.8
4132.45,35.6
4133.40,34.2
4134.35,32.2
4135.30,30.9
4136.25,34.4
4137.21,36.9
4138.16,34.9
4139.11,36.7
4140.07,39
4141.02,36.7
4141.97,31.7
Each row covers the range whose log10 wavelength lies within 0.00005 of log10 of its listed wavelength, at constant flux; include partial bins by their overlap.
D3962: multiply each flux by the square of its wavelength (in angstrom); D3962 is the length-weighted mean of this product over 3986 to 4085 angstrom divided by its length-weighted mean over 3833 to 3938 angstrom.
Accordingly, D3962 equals 1.28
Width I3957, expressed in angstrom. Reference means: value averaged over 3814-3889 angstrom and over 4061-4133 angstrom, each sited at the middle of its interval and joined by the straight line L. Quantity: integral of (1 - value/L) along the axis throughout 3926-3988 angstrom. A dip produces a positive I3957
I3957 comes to 5.2 angstrom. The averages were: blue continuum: 29.5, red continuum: 34.7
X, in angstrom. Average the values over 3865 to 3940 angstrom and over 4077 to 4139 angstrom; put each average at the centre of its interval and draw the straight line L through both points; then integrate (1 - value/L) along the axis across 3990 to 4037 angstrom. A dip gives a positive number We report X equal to -4.0 angstrom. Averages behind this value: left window 30.7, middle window 35.5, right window 34.6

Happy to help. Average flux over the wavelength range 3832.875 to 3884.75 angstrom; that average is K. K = 30.1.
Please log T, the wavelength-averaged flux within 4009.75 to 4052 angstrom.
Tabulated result 35.5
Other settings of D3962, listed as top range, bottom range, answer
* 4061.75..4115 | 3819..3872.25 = 1.34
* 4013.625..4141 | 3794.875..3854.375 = 1.43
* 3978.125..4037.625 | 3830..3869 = 1.29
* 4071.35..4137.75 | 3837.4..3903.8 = 1.26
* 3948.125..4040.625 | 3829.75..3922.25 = 1.15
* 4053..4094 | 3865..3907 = 1.19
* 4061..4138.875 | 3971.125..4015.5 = 1.12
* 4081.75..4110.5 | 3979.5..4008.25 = 1.09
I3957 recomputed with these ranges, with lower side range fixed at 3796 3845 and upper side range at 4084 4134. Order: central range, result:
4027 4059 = -2.2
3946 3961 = -1.4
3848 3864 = -2.1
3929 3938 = 2.1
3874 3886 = 0.1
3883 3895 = -0.2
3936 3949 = -0.7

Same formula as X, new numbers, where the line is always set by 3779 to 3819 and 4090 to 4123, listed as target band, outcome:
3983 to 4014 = -2.0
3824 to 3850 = 4.8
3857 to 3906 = -2.7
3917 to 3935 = 2.8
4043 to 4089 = -2.4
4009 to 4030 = -2.0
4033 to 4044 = -0.7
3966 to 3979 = 2.3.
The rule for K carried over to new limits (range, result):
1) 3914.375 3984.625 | 29.1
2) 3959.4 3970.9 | 28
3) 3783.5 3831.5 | 28.7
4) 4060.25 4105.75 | 35.7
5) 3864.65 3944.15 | 30.8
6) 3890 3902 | 31.8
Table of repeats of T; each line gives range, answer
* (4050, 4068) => 34.8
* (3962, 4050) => 33.2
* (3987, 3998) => 35.8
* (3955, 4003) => 31.4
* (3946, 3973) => 30.4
